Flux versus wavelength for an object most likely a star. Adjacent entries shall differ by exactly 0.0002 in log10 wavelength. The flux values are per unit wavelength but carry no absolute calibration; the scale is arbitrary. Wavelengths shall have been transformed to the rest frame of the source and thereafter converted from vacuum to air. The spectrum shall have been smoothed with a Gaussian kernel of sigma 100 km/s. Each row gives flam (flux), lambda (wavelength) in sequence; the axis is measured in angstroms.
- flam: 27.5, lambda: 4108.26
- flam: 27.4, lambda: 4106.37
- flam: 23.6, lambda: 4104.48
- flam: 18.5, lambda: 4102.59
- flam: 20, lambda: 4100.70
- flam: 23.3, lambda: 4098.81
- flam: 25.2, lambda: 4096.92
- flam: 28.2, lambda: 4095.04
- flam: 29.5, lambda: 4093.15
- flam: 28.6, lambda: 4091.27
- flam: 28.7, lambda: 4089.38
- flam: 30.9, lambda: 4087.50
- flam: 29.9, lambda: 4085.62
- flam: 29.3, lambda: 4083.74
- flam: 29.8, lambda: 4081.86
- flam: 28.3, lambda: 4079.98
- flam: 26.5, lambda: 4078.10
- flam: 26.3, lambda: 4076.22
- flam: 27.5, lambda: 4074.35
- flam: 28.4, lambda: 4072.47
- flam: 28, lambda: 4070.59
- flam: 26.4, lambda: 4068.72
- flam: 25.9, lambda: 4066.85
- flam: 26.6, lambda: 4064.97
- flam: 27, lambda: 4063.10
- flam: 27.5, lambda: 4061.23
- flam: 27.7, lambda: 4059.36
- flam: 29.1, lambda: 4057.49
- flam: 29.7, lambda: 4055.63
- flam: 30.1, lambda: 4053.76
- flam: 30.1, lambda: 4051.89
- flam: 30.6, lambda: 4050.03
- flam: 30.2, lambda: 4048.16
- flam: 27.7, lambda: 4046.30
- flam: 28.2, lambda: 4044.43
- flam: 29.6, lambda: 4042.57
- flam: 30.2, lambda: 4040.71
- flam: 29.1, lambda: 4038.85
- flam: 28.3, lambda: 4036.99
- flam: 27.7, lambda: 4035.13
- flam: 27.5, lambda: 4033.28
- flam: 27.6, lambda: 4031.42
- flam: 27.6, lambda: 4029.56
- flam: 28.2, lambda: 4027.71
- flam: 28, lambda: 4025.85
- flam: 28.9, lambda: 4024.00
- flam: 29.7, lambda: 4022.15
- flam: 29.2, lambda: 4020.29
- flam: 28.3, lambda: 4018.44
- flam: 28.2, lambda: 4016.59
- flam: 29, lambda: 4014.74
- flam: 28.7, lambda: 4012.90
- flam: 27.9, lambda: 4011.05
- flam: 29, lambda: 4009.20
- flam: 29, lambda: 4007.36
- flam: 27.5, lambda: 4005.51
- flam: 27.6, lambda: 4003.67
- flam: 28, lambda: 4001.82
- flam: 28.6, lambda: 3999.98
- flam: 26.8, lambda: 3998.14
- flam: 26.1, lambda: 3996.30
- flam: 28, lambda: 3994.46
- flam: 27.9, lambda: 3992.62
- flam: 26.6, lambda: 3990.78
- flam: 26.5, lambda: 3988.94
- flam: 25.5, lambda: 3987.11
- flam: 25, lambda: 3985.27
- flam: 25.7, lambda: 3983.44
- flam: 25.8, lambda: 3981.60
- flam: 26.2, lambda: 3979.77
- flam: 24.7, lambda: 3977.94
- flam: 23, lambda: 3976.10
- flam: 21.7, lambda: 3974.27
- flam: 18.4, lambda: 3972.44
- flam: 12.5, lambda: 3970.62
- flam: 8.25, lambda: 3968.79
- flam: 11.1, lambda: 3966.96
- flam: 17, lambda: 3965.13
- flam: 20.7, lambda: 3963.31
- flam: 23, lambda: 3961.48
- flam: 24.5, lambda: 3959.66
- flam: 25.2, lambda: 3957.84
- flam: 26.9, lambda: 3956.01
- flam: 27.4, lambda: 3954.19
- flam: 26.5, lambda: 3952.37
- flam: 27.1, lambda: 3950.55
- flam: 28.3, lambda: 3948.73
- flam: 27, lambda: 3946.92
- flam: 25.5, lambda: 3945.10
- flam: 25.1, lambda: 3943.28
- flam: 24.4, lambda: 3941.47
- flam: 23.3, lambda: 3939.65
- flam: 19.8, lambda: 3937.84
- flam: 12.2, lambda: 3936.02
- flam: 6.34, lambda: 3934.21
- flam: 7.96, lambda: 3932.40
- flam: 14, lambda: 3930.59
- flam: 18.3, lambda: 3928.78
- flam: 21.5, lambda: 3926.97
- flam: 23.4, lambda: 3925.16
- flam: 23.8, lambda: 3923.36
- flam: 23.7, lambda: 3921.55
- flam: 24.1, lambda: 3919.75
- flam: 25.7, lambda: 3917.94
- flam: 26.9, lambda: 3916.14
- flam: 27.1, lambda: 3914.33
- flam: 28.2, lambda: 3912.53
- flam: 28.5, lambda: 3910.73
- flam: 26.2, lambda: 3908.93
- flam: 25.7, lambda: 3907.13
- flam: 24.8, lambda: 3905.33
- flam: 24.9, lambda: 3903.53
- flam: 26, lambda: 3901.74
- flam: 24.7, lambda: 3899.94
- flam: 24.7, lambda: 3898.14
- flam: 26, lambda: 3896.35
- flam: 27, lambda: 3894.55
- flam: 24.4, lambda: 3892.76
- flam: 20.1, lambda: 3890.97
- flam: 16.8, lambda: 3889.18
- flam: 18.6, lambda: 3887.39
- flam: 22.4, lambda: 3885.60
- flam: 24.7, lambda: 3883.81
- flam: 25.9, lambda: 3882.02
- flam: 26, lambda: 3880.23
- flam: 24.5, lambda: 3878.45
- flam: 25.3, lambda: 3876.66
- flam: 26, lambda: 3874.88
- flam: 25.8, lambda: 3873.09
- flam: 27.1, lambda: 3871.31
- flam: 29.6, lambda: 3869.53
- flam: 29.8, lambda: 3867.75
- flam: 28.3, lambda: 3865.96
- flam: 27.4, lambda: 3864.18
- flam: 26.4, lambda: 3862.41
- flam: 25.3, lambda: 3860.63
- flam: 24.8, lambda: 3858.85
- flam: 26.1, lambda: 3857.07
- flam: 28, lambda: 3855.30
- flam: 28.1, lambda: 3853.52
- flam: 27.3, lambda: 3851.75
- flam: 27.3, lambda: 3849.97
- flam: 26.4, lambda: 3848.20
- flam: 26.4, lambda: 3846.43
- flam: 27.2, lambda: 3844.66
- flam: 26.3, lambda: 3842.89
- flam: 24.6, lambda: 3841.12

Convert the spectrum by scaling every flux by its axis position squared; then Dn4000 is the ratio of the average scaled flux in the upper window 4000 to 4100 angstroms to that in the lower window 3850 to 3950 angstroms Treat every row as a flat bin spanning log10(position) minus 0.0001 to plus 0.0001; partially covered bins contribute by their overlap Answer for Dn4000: 1.27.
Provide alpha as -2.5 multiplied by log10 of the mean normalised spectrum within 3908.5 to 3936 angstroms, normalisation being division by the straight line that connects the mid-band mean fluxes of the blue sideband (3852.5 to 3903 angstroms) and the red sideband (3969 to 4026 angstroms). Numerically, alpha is 0.20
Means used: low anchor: 25.3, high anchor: 26.2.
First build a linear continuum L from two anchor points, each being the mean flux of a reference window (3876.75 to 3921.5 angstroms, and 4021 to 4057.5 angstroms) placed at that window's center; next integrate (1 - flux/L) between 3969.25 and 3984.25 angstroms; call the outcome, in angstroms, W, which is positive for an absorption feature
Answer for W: 2.9 angstroms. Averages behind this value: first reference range 24.7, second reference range 28.9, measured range 21.8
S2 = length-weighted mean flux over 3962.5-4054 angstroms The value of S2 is 26.2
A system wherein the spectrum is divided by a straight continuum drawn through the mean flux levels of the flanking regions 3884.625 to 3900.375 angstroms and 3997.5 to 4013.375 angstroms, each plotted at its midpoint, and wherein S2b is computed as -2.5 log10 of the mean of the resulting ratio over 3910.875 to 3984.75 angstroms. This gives 0.16 mag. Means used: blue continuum 22.7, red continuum 28.1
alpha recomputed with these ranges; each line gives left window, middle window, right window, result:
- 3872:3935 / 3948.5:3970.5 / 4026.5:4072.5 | 0.163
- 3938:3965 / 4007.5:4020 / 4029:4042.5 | -0.043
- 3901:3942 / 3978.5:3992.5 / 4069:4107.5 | -0.092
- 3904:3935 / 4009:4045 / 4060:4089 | -0.095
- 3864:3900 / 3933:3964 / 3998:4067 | 0.155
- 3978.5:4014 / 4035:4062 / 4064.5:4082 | -0.072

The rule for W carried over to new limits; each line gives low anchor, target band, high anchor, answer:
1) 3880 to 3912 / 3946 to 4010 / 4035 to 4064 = 5.8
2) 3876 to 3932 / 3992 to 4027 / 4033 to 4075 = -1.5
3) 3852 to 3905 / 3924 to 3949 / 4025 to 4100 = 6.3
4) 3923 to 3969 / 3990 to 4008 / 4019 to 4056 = -1.5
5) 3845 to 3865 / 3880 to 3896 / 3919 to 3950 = 0.9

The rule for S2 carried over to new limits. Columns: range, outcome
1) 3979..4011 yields 27.1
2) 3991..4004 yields 27.5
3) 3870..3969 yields 23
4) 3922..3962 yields 21.9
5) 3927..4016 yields 23.3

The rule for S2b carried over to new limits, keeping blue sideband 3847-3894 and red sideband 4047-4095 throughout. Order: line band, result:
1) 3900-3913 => -0.01 mag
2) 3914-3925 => 0.05 mag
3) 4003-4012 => -0.03 mag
